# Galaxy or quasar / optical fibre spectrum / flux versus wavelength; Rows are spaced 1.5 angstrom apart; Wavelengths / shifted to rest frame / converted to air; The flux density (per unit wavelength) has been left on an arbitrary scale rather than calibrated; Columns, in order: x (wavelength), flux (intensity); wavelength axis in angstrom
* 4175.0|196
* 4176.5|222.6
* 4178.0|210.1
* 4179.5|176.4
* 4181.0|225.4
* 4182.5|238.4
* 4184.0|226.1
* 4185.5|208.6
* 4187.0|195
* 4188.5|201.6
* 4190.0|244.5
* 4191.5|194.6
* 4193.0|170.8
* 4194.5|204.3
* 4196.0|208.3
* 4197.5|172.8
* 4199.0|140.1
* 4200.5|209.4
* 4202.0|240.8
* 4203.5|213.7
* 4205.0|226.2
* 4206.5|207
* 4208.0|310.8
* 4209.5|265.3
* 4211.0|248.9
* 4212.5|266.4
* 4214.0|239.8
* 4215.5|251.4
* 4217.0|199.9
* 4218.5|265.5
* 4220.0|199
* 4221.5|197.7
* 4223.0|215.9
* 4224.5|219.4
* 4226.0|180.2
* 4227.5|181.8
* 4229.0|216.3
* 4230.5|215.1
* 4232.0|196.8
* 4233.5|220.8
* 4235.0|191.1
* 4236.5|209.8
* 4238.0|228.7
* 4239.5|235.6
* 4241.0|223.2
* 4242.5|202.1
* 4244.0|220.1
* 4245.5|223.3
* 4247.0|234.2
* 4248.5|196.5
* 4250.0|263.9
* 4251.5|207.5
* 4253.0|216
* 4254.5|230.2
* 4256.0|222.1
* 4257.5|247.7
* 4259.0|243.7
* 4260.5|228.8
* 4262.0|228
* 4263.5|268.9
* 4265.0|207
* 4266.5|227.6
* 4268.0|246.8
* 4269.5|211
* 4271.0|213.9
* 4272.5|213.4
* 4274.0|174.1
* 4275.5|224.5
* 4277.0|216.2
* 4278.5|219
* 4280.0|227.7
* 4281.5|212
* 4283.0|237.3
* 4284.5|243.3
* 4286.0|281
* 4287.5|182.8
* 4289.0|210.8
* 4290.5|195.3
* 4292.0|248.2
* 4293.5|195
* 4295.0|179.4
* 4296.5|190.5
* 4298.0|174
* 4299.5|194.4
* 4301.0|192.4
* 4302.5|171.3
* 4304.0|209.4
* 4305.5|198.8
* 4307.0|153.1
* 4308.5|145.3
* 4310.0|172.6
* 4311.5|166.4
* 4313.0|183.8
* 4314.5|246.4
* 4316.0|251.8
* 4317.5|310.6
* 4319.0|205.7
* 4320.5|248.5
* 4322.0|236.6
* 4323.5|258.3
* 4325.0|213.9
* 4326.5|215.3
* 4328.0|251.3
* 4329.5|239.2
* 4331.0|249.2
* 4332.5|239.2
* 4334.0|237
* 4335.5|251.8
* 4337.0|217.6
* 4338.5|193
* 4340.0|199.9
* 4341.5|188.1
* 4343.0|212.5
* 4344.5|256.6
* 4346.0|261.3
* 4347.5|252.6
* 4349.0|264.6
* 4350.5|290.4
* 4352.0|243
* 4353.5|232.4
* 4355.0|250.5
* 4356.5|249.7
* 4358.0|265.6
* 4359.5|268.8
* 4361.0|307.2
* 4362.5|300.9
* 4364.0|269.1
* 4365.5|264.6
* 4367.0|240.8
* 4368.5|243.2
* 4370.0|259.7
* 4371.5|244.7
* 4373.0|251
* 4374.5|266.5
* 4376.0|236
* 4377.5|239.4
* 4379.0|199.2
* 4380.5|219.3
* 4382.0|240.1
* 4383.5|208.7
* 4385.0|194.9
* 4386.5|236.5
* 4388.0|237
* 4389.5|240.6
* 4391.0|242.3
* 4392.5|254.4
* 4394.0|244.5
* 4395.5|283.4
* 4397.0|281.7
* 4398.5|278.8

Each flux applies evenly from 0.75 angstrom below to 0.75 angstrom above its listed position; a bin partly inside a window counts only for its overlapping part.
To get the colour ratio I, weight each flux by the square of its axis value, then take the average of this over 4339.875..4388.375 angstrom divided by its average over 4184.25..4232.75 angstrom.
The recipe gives 1.2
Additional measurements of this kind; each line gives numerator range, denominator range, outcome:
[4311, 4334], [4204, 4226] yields 1.06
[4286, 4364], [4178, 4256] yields 1.10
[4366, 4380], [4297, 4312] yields 1.40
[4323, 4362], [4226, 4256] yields 1.18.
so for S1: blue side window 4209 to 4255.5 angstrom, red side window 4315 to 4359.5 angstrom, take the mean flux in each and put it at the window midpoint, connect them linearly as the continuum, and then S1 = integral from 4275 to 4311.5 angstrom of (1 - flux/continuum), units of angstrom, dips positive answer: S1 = 4.78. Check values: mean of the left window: 221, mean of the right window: 241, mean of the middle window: 202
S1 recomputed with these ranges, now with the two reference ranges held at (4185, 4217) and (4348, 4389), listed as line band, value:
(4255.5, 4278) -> 0.61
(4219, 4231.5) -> 1.09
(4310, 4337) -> 0.88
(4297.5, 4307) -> 1.99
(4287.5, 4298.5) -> 1.74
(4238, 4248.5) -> 0.25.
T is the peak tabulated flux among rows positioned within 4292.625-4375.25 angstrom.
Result 310.6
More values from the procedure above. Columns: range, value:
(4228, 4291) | 281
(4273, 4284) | 237.3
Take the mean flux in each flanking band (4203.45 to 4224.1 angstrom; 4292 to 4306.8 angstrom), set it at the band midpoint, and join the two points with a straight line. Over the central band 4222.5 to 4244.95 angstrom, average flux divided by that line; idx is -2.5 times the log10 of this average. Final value 0.077 mag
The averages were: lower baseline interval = 237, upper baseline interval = 191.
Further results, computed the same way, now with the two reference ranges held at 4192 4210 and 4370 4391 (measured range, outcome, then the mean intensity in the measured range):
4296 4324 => 0.10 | 205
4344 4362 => -0.14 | 263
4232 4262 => -0.02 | 223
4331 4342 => 0.04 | 221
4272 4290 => 0.01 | 220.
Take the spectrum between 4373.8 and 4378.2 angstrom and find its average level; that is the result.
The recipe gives 247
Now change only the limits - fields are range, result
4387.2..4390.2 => 239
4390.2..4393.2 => 248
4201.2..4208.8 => 240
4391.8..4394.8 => 250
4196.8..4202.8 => 191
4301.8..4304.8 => 191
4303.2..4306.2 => 204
